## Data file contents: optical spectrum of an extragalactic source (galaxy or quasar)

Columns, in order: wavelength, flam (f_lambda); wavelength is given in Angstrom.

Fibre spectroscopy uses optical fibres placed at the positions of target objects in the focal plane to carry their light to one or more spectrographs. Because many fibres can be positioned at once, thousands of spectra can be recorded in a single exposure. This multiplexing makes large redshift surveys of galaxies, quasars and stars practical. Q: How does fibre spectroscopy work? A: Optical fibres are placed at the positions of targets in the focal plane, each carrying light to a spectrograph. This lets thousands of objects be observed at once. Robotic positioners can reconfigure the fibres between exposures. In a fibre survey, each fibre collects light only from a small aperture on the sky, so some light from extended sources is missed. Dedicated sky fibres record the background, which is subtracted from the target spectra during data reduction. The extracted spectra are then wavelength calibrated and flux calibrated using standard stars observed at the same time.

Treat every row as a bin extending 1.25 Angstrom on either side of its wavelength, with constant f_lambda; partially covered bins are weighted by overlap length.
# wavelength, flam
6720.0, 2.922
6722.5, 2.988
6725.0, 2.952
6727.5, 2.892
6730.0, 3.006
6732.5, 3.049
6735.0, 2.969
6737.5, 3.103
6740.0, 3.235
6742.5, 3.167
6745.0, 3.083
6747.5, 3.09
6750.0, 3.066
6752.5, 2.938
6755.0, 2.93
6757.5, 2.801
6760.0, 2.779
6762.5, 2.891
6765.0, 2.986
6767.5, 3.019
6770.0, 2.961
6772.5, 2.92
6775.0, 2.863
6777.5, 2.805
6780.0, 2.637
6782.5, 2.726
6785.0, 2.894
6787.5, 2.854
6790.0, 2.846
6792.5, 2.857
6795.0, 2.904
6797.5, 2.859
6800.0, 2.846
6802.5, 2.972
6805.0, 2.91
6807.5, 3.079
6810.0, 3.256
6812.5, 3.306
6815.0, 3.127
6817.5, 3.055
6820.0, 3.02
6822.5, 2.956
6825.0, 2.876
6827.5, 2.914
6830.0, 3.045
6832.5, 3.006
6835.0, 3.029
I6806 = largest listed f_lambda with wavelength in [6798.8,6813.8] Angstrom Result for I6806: 3.306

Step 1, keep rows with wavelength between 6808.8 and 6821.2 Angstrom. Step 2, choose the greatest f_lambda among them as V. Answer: 3.306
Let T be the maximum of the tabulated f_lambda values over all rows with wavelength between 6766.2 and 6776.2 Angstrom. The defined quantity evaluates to 3.019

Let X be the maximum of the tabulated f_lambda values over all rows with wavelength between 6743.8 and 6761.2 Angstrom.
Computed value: 3.09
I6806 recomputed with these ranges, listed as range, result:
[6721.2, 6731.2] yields 3.006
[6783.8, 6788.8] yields 2.894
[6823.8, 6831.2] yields 3.045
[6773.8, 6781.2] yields 2.863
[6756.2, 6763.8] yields 2.891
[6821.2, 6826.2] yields 2.956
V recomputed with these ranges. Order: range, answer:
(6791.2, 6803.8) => 2.972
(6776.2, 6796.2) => 2.904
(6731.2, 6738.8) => 3.103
